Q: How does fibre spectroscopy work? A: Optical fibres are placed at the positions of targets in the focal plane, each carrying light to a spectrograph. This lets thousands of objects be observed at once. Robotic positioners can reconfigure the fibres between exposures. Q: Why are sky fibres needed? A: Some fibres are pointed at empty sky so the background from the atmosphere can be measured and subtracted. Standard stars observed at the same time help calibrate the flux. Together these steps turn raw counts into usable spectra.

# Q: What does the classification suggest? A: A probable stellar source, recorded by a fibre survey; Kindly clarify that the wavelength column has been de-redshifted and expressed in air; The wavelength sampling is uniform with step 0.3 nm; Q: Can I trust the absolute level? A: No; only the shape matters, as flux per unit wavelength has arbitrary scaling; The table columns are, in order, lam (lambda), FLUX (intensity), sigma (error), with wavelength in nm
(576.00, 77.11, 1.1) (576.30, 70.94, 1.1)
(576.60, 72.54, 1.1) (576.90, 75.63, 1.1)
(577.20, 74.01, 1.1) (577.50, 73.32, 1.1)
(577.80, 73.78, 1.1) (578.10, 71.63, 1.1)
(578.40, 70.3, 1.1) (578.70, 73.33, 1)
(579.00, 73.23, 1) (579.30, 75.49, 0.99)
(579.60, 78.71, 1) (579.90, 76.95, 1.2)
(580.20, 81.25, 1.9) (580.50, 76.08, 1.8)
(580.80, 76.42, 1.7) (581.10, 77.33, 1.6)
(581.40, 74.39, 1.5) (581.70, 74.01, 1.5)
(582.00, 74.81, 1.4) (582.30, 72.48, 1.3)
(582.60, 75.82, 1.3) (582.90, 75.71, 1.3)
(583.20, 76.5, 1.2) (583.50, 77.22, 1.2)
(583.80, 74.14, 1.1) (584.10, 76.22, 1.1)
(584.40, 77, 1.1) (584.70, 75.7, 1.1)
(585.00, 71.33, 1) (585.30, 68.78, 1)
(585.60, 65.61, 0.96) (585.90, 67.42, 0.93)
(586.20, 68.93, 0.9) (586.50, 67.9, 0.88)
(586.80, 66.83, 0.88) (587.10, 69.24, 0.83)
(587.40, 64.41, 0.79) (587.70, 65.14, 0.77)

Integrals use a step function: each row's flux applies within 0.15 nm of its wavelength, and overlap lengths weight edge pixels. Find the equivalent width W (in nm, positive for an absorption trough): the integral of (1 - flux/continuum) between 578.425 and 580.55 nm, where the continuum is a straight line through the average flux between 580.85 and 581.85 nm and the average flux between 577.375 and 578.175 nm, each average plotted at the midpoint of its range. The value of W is -0.06 nm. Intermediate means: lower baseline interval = 73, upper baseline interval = 75.4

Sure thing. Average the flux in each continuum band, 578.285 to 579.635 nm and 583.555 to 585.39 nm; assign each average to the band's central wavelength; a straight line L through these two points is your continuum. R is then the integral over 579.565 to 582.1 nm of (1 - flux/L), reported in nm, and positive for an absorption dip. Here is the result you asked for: -0.09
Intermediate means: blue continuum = 73.9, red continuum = 74.2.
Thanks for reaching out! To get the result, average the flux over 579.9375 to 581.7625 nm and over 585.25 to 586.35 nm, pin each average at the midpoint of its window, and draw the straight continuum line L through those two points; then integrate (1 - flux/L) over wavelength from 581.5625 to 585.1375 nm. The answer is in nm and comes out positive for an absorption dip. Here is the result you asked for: -0.151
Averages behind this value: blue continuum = 76.7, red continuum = 67.6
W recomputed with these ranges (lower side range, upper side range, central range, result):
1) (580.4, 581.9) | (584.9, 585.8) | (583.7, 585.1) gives -0.101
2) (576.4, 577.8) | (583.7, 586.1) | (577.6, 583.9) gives -0.201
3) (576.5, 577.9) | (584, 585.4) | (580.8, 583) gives -0.033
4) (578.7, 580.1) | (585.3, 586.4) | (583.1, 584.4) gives -0.108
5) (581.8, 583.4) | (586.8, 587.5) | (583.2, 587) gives -0.048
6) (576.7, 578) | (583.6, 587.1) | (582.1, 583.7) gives -0.080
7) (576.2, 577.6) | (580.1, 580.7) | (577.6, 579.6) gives 0.062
